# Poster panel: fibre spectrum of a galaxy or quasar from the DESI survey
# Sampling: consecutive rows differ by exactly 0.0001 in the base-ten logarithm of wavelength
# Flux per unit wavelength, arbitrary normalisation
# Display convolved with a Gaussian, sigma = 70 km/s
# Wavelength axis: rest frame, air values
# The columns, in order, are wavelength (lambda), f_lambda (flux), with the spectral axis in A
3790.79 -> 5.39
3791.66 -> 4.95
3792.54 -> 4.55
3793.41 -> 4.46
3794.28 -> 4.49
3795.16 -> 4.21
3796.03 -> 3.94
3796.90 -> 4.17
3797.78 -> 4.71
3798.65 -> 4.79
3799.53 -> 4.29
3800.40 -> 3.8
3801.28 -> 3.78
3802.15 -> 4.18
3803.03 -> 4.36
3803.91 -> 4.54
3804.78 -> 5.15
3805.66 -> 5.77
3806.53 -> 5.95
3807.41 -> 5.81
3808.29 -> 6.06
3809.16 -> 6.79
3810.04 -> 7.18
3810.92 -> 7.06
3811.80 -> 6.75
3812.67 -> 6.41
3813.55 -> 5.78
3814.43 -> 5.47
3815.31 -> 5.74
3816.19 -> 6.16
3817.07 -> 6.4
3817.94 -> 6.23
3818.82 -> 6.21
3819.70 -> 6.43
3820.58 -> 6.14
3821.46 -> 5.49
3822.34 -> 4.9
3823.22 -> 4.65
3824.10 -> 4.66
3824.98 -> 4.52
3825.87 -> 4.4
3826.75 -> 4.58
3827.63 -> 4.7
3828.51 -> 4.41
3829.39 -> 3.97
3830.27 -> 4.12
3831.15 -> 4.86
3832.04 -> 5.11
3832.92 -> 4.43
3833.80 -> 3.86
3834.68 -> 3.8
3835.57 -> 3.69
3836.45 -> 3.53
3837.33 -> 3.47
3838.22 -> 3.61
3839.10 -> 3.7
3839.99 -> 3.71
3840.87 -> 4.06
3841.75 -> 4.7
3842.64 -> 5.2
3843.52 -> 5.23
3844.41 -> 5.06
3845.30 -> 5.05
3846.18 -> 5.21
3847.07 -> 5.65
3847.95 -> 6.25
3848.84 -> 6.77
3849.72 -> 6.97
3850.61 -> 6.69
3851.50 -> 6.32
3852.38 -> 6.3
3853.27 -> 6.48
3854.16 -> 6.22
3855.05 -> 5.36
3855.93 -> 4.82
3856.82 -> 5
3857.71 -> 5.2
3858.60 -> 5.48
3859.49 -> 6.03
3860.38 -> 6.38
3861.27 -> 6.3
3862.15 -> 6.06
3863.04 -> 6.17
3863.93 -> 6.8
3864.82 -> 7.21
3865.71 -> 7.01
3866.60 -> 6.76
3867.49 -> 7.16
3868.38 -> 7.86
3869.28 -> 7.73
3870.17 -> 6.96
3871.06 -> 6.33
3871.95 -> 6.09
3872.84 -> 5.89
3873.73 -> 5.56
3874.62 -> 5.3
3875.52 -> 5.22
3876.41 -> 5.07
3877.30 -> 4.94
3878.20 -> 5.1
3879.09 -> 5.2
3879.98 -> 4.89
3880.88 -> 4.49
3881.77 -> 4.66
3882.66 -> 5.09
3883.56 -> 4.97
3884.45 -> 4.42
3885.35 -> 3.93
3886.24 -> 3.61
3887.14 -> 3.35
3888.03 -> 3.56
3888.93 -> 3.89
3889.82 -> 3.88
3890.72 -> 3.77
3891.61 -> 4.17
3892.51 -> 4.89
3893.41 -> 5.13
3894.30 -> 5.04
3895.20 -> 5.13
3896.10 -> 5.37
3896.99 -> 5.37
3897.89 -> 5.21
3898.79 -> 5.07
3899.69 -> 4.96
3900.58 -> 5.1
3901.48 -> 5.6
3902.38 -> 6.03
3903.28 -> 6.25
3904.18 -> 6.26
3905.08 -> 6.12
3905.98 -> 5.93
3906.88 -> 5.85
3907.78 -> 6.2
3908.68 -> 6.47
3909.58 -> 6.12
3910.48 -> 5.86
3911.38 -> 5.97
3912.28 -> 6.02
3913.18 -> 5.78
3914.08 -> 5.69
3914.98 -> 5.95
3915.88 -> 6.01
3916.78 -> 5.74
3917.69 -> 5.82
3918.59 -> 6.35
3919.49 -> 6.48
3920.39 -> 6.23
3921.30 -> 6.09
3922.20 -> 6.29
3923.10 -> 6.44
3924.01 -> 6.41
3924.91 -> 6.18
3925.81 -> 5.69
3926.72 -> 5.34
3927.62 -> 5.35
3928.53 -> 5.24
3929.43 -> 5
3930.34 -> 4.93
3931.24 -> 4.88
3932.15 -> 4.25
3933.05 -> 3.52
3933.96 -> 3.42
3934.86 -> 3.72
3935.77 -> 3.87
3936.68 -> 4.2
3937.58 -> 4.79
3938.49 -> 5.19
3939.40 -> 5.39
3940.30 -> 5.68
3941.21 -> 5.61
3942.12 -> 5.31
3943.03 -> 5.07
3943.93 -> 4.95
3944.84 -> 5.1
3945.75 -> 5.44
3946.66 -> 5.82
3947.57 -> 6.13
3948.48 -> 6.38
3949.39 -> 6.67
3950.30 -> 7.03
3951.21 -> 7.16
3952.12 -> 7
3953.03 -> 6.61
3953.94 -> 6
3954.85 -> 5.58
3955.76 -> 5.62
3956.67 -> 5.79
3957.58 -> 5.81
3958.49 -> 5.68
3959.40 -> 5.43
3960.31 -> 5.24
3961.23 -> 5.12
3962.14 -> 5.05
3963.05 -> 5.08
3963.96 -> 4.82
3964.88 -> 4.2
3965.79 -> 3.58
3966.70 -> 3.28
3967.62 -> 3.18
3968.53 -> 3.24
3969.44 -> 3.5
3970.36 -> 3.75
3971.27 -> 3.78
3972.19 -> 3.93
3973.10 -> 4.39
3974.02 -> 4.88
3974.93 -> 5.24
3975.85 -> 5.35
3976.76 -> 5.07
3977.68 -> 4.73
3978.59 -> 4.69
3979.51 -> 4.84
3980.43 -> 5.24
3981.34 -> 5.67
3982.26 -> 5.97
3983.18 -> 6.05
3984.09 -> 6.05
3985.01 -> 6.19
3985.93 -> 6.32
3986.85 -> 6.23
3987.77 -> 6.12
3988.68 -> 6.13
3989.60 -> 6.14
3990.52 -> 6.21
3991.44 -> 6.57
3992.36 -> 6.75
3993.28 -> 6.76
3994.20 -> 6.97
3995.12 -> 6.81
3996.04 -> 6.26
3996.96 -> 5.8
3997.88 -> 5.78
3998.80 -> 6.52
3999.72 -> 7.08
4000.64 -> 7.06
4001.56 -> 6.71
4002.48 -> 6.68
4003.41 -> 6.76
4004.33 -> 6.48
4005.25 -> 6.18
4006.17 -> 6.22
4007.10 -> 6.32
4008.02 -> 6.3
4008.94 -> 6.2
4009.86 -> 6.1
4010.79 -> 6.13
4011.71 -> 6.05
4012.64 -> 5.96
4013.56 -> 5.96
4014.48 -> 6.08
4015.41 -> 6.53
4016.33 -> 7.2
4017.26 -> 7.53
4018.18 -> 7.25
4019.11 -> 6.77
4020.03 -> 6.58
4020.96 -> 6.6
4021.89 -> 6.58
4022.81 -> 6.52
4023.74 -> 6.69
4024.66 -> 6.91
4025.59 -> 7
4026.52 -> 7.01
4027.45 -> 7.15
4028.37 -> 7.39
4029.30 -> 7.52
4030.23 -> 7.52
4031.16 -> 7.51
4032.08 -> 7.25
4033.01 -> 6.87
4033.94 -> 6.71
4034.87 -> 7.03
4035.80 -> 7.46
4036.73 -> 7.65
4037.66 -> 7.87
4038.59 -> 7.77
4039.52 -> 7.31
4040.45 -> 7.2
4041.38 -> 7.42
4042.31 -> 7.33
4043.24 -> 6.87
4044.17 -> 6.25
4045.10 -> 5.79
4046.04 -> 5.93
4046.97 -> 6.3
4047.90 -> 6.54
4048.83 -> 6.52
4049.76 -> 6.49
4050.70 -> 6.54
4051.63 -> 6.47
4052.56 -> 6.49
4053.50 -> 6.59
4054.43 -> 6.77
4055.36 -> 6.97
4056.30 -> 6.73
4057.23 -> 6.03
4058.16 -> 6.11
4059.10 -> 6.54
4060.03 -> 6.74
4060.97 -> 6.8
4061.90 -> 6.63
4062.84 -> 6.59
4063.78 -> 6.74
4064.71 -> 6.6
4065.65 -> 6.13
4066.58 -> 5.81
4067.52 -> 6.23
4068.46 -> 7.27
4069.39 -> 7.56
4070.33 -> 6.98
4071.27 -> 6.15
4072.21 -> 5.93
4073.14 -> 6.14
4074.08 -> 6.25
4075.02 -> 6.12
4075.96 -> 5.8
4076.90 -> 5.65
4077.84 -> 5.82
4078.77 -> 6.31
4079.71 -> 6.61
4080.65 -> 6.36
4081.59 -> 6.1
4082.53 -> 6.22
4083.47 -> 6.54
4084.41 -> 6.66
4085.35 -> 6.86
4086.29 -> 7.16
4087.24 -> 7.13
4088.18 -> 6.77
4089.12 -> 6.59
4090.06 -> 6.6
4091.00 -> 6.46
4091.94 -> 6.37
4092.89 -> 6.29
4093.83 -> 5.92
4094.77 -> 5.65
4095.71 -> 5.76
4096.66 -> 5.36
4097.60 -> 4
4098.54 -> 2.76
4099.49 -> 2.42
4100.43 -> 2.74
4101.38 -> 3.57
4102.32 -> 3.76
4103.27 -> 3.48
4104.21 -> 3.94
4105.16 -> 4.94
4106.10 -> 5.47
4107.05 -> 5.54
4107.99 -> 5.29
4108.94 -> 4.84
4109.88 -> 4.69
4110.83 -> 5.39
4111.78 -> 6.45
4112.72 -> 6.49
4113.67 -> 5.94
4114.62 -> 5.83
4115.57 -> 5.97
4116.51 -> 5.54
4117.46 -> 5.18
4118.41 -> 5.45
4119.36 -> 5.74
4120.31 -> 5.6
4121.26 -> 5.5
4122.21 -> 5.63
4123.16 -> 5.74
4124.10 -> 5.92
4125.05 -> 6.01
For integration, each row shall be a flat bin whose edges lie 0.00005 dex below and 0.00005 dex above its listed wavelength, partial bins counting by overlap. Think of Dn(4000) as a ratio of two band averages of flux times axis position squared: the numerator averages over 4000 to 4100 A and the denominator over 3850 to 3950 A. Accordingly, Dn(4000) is 1.27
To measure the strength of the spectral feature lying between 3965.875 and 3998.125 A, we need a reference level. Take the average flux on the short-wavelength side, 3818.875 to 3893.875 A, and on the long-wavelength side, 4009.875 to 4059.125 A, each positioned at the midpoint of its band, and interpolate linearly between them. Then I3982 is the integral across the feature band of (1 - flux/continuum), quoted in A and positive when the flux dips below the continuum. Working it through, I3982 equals 5.0 A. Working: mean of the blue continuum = 5.2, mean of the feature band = 5.35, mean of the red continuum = 6.79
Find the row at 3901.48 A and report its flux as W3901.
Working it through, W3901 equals 5.6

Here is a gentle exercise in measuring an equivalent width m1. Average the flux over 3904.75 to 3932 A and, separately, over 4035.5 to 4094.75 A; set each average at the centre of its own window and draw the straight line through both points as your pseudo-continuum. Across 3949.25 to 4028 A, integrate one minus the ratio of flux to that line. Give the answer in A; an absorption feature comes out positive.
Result 4.1 A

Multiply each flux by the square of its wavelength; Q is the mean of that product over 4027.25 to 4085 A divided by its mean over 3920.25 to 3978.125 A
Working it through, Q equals 1.4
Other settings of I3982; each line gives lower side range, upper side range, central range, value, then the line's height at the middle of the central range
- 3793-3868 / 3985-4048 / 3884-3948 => 7.4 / 5.95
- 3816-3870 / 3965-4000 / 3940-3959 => -1.9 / 5.39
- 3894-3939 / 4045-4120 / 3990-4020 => -4.1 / 5.72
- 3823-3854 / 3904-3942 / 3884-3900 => 2.4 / 5.28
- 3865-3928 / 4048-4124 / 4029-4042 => -3.5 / 5.81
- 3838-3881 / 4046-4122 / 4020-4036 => -3.1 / 5.88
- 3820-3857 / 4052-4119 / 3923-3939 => 1.3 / 5.3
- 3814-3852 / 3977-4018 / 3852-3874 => -4.4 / 5.25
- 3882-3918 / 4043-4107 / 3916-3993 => 1.6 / 5.47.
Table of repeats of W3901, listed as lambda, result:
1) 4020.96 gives 6.6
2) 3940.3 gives 5.68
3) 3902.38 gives 6.03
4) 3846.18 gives 5.21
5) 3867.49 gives 7.16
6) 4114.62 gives 5.83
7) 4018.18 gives 7.25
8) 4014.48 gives 6.08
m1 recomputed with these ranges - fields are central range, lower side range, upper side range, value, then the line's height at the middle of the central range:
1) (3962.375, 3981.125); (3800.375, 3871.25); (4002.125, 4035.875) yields 6.0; 6.41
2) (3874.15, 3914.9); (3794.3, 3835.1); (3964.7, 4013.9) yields 1.8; 5.37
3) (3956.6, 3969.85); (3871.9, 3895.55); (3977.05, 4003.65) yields 2.8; 5.79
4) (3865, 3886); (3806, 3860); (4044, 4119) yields -1.0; 5.43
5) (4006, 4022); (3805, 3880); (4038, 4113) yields -1.5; 5.92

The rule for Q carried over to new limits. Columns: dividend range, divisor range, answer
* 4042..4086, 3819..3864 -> 1.40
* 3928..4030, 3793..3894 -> 1.17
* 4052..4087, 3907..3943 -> 1.27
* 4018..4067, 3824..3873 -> 1.38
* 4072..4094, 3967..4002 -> 1.20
